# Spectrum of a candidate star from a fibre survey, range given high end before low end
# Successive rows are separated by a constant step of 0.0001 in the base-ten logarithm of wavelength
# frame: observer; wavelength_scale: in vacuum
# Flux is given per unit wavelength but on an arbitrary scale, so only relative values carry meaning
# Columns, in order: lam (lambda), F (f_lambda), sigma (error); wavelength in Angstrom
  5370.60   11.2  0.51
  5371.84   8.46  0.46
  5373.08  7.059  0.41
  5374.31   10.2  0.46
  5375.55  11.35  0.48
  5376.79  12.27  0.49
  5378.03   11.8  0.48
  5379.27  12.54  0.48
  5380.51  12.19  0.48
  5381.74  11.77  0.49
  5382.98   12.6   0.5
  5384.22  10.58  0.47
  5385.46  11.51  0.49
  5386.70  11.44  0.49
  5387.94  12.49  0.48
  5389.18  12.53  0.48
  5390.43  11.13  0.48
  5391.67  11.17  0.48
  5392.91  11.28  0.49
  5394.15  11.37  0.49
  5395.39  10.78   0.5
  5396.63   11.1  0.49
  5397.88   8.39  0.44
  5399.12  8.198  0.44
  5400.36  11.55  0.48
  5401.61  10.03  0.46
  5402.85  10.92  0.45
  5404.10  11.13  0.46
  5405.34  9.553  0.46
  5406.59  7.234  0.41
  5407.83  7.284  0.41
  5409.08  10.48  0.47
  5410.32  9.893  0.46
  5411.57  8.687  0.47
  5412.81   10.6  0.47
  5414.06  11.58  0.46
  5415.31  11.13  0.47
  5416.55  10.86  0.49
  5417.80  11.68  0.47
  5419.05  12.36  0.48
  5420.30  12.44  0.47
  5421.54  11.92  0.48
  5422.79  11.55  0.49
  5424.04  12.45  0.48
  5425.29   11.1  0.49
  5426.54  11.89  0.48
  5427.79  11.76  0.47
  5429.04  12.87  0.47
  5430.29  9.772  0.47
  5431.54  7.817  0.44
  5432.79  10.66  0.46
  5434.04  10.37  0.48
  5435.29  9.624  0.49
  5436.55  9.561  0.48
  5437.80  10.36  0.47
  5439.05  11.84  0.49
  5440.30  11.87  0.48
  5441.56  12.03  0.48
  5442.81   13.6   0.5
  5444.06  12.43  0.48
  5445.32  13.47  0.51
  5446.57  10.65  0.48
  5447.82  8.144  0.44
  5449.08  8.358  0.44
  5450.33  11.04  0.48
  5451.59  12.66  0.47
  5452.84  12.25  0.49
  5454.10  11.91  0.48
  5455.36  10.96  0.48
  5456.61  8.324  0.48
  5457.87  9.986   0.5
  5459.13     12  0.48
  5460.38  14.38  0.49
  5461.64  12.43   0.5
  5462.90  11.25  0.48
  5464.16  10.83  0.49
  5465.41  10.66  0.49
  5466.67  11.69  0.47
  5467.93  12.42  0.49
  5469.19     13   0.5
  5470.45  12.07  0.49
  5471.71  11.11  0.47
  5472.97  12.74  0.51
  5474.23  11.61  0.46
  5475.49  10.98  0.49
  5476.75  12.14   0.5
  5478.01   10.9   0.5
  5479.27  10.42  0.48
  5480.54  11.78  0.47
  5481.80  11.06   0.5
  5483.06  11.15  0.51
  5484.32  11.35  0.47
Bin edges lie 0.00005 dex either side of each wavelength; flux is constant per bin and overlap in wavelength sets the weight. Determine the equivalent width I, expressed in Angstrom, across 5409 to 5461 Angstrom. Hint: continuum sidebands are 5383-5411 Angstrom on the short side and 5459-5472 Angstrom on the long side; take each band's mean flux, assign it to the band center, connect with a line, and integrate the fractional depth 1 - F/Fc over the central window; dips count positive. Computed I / 0.9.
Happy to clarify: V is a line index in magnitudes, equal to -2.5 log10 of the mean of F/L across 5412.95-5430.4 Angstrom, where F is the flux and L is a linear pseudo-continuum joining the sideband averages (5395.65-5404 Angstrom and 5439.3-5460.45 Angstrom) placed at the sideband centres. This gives -0.10 mag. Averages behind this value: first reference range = 10.1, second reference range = 11.3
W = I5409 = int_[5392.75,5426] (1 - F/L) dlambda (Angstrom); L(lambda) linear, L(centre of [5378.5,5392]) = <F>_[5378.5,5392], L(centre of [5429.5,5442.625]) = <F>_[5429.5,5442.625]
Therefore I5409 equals 1.8 Angstrom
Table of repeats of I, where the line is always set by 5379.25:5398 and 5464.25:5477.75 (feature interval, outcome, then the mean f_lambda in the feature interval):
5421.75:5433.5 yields 0.5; 11.1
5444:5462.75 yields 0.8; 11.2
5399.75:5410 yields 1.6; 9.77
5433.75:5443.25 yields 0.4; 11.1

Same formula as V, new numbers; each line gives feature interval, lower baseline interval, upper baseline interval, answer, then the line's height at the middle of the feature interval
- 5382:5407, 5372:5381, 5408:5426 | 0.02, 11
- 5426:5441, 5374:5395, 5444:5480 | 0.08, 11.5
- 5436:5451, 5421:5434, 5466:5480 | 0.02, 11.3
